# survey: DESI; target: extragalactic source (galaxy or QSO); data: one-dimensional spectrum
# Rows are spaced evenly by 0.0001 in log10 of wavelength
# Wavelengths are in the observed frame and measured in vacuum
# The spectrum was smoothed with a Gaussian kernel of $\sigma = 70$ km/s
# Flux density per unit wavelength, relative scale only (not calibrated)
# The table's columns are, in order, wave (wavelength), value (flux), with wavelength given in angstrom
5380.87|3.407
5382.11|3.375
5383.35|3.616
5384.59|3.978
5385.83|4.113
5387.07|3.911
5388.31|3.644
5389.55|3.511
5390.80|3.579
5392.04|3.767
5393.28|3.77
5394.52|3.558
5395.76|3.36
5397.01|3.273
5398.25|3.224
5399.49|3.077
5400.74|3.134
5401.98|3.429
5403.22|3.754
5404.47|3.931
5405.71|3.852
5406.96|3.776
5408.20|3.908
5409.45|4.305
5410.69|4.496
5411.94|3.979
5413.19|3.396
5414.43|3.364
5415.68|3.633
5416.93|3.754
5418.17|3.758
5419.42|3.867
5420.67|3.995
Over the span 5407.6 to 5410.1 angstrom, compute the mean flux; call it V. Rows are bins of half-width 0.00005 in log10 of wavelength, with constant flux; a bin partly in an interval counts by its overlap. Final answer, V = 4.12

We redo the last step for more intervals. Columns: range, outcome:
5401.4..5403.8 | 3.6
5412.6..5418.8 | 3.59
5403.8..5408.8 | 3.86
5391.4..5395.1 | 3.7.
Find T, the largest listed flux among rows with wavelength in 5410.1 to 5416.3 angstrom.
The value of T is 4.496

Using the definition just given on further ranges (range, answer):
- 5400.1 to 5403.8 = 3.754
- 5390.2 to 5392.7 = 3.767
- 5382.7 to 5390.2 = 4.113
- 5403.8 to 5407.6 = 3.931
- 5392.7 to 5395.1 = 3.77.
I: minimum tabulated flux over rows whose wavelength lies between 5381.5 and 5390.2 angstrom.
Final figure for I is 3.375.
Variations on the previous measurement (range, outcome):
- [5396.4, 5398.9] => 3.224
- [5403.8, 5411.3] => 3.776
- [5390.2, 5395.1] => 3.558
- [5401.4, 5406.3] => 3.429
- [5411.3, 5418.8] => 3.364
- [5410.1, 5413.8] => 3.396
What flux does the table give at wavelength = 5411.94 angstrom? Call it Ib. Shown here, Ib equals 3.979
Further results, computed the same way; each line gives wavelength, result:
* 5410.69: 4.496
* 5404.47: 3.931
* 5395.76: 3.36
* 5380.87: 3.407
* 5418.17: 3.758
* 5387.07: 3.911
